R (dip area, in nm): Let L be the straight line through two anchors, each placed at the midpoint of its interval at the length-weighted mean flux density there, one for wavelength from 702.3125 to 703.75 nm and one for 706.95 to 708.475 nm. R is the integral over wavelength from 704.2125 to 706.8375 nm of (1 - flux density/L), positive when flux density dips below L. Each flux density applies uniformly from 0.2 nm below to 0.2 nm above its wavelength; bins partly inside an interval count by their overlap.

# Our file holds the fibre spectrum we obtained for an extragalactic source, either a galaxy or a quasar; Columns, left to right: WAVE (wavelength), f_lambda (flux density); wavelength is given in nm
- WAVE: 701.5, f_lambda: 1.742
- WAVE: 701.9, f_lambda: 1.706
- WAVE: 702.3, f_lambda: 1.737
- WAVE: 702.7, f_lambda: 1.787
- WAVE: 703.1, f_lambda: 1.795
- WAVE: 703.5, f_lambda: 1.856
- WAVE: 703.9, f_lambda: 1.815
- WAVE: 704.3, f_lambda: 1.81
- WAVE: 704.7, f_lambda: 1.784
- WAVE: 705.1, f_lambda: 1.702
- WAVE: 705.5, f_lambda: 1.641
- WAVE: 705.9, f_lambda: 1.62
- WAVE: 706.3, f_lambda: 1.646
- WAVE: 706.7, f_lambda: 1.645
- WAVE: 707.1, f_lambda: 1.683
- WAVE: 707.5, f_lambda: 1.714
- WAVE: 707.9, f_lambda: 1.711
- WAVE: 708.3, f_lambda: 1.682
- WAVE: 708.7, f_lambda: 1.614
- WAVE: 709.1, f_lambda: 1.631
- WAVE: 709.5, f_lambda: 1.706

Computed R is 0.089 nm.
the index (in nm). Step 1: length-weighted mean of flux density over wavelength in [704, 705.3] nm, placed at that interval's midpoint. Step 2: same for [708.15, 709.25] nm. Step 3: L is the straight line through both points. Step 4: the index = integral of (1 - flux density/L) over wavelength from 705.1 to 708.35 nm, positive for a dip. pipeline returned 0.064 nm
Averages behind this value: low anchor 1.77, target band 1.67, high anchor 1.64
